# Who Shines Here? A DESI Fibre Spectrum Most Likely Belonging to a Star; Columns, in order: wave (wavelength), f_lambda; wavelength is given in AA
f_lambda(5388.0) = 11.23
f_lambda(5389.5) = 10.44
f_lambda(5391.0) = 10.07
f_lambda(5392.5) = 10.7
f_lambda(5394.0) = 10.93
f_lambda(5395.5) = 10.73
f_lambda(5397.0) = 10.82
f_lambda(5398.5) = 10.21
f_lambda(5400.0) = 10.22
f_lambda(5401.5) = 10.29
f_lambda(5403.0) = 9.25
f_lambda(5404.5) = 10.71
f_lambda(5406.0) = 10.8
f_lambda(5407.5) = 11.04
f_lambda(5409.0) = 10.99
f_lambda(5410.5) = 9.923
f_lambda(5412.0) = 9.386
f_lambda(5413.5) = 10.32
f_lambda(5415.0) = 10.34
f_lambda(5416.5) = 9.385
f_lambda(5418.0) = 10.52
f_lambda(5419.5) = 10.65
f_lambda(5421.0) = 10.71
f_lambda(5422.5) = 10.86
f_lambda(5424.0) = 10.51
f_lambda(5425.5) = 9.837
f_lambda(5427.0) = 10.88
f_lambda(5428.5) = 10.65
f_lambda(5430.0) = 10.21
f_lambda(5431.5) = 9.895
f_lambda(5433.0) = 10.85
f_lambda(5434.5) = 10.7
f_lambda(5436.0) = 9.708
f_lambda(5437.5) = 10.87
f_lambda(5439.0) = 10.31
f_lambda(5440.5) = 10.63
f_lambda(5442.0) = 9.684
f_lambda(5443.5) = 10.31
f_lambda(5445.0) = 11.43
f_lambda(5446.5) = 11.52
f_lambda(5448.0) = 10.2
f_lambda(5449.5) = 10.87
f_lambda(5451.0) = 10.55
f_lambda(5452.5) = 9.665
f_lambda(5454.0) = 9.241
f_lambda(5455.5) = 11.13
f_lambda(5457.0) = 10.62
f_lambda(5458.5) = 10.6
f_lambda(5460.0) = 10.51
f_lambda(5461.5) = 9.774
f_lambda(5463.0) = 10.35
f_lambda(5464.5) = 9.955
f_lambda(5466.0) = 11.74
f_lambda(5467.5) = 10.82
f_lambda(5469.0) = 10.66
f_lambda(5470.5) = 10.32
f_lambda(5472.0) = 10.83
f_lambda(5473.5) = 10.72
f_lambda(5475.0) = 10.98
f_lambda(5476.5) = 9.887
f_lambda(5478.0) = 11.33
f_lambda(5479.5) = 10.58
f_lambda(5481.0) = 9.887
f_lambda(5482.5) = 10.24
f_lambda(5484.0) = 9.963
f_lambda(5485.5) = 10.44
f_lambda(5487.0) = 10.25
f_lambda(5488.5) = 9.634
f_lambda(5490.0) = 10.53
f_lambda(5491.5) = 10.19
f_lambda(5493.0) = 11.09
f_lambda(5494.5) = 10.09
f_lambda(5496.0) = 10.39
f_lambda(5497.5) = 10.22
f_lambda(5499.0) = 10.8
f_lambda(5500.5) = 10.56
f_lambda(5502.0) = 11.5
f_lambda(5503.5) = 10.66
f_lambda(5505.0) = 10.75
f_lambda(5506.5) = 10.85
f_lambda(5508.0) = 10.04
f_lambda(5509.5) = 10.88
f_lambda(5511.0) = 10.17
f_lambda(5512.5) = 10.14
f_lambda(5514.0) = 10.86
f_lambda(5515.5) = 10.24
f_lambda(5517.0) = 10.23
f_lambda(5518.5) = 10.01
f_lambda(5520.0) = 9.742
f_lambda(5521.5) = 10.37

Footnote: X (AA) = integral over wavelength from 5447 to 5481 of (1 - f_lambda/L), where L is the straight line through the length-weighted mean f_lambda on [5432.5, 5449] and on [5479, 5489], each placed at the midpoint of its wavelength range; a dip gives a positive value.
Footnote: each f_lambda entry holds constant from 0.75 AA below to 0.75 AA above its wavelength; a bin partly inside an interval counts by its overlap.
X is -0.6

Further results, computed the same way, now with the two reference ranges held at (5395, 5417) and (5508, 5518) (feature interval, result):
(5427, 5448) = -0.4 AA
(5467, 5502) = -0.4 AA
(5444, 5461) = -0.4 AA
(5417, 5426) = -0.2 AA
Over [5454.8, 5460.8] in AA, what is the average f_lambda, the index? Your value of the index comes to 10.7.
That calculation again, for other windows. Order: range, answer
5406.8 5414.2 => 10.3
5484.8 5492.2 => 10.2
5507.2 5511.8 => 10.4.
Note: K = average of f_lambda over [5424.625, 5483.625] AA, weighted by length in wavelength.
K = 10.5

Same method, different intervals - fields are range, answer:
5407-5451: 10.5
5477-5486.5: 10.4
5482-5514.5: 10.5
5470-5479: 10.7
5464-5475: 10.8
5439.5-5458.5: 10.5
